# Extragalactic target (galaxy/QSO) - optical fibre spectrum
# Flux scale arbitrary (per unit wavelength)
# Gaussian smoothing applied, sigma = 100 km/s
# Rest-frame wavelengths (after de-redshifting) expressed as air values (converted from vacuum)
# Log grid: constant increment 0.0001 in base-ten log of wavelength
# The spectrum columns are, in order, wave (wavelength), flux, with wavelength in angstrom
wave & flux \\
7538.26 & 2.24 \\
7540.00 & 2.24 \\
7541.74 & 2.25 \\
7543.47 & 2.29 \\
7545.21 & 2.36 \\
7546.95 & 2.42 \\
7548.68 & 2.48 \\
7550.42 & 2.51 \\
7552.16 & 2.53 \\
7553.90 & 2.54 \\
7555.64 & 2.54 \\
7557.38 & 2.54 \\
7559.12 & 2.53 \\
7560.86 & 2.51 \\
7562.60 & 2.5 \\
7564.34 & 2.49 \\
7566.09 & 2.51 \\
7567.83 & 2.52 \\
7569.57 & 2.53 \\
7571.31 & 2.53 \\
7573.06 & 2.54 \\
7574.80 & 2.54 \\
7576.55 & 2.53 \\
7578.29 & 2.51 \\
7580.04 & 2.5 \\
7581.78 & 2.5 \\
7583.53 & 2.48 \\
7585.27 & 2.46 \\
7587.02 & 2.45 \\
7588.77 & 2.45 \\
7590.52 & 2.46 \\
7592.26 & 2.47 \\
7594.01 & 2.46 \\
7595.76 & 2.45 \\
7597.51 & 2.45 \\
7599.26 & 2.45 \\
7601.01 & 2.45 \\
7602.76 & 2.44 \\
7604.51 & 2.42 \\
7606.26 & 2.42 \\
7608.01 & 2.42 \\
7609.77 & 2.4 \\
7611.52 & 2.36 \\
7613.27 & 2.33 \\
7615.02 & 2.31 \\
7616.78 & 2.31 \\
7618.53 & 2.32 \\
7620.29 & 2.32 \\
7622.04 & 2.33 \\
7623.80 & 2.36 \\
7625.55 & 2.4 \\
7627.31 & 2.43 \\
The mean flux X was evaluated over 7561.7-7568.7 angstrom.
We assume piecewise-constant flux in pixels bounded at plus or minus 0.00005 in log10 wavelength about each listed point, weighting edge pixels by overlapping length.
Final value 2.5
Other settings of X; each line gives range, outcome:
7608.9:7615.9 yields 2.35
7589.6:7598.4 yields 2.46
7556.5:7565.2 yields 2.52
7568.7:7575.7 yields 2.53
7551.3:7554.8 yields 2.53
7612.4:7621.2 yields 2.32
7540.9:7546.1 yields 2.3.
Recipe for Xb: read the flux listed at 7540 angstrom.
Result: 2.24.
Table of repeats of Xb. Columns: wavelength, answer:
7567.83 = 2.52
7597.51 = 2.45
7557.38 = 2.54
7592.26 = 2.47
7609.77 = 2.4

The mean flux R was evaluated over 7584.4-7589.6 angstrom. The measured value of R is 2.45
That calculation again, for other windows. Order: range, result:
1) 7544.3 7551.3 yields 2.44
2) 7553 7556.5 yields 2.54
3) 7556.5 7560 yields 2.54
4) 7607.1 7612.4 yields 2.39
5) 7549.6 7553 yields 2.52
